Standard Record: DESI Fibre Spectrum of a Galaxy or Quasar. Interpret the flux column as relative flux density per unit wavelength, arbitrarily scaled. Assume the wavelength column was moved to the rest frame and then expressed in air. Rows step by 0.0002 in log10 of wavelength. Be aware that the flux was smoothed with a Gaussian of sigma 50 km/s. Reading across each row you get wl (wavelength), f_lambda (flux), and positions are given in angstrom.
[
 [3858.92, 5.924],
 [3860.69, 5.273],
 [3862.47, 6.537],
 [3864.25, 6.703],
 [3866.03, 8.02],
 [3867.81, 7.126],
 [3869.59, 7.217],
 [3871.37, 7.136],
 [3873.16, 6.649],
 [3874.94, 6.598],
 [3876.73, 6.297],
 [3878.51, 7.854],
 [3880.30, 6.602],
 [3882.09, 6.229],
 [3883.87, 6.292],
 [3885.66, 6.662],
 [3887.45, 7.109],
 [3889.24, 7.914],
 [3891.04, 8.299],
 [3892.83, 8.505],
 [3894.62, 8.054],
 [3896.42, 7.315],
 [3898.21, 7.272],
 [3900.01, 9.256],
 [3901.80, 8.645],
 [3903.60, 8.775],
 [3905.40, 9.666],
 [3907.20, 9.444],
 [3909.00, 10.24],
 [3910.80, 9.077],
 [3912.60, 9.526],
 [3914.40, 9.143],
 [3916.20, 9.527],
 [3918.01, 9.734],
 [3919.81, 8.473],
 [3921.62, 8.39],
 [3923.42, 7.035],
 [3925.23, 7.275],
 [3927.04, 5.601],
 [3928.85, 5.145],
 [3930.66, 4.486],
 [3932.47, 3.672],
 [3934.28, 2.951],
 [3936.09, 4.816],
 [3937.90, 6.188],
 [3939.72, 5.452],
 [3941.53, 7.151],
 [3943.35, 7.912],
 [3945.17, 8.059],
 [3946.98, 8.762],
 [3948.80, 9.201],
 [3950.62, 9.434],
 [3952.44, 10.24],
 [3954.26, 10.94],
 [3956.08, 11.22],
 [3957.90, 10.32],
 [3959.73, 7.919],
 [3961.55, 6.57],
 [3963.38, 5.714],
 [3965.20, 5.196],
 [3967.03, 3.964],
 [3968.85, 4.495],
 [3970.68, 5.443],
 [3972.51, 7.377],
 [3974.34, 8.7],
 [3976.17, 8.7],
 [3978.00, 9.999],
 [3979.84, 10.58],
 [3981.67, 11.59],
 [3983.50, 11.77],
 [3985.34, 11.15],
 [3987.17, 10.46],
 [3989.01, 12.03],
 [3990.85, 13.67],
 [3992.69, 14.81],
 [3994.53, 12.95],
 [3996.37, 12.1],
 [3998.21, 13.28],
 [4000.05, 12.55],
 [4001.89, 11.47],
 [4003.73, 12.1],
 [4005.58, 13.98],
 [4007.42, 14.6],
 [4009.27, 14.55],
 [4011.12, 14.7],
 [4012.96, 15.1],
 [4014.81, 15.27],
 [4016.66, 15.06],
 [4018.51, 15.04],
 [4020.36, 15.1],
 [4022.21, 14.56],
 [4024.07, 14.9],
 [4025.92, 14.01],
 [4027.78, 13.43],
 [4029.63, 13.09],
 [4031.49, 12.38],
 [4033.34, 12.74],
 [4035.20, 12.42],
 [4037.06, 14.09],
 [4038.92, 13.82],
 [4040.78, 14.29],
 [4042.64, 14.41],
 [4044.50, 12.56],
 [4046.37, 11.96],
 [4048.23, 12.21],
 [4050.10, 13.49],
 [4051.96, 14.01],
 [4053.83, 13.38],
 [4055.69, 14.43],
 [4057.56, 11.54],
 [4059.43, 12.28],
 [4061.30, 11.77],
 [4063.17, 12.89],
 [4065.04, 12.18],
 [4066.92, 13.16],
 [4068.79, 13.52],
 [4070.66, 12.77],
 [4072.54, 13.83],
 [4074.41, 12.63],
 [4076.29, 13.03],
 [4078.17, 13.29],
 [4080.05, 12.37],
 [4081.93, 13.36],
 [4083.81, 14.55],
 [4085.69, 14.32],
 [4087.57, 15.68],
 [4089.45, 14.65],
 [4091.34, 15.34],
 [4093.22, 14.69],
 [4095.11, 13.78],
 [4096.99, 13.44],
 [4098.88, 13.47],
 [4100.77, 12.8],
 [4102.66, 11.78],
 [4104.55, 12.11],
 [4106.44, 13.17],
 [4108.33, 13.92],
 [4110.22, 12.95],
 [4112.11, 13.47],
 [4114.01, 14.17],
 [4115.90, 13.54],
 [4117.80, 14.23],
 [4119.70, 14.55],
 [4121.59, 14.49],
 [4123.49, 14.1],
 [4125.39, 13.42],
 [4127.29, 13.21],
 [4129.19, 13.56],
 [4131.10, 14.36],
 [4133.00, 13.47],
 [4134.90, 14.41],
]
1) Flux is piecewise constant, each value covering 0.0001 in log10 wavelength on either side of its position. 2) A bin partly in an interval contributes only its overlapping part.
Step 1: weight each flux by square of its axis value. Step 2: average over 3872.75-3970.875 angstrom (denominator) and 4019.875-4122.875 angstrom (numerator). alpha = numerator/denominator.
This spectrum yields 1.9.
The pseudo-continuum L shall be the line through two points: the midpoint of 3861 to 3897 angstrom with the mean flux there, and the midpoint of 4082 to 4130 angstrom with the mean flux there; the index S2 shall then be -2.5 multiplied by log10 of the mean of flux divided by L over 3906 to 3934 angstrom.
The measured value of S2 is 0.08 mag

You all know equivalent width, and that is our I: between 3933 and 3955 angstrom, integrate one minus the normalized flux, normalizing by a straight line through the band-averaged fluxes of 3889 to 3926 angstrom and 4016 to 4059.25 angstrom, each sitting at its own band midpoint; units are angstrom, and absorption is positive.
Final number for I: 5.67 angstrom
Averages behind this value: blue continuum 8.66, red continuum 13.6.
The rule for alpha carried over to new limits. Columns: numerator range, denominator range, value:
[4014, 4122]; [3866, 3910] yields 1.92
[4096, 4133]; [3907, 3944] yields 2.08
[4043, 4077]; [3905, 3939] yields 1.89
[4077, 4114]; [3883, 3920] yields 1.76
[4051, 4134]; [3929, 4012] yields 1.52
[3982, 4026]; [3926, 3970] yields 2.02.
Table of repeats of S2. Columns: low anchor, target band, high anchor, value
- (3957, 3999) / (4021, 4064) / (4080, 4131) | -0.141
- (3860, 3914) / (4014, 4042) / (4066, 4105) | -0.181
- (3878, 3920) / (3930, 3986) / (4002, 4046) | 0.385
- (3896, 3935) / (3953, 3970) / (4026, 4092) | 0.269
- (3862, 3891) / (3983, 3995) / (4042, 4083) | -0.170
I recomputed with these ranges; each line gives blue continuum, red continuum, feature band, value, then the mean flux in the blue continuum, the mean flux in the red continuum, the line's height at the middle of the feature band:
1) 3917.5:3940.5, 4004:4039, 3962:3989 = 5.08 angstrom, 6.03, 14.1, 10.1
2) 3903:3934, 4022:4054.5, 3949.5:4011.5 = 2.44 angstrom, 7.84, 13.4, 10.7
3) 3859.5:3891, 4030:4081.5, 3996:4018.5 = -4.84 angstrom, 6.87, 13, 11.4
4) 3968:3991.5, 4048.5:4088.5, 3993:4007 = -3.11 angstrom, 9.66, 13.2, 10.5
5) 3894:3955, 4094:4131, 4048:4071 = -1.96 angstrom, 7.84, 13.5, 11.9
